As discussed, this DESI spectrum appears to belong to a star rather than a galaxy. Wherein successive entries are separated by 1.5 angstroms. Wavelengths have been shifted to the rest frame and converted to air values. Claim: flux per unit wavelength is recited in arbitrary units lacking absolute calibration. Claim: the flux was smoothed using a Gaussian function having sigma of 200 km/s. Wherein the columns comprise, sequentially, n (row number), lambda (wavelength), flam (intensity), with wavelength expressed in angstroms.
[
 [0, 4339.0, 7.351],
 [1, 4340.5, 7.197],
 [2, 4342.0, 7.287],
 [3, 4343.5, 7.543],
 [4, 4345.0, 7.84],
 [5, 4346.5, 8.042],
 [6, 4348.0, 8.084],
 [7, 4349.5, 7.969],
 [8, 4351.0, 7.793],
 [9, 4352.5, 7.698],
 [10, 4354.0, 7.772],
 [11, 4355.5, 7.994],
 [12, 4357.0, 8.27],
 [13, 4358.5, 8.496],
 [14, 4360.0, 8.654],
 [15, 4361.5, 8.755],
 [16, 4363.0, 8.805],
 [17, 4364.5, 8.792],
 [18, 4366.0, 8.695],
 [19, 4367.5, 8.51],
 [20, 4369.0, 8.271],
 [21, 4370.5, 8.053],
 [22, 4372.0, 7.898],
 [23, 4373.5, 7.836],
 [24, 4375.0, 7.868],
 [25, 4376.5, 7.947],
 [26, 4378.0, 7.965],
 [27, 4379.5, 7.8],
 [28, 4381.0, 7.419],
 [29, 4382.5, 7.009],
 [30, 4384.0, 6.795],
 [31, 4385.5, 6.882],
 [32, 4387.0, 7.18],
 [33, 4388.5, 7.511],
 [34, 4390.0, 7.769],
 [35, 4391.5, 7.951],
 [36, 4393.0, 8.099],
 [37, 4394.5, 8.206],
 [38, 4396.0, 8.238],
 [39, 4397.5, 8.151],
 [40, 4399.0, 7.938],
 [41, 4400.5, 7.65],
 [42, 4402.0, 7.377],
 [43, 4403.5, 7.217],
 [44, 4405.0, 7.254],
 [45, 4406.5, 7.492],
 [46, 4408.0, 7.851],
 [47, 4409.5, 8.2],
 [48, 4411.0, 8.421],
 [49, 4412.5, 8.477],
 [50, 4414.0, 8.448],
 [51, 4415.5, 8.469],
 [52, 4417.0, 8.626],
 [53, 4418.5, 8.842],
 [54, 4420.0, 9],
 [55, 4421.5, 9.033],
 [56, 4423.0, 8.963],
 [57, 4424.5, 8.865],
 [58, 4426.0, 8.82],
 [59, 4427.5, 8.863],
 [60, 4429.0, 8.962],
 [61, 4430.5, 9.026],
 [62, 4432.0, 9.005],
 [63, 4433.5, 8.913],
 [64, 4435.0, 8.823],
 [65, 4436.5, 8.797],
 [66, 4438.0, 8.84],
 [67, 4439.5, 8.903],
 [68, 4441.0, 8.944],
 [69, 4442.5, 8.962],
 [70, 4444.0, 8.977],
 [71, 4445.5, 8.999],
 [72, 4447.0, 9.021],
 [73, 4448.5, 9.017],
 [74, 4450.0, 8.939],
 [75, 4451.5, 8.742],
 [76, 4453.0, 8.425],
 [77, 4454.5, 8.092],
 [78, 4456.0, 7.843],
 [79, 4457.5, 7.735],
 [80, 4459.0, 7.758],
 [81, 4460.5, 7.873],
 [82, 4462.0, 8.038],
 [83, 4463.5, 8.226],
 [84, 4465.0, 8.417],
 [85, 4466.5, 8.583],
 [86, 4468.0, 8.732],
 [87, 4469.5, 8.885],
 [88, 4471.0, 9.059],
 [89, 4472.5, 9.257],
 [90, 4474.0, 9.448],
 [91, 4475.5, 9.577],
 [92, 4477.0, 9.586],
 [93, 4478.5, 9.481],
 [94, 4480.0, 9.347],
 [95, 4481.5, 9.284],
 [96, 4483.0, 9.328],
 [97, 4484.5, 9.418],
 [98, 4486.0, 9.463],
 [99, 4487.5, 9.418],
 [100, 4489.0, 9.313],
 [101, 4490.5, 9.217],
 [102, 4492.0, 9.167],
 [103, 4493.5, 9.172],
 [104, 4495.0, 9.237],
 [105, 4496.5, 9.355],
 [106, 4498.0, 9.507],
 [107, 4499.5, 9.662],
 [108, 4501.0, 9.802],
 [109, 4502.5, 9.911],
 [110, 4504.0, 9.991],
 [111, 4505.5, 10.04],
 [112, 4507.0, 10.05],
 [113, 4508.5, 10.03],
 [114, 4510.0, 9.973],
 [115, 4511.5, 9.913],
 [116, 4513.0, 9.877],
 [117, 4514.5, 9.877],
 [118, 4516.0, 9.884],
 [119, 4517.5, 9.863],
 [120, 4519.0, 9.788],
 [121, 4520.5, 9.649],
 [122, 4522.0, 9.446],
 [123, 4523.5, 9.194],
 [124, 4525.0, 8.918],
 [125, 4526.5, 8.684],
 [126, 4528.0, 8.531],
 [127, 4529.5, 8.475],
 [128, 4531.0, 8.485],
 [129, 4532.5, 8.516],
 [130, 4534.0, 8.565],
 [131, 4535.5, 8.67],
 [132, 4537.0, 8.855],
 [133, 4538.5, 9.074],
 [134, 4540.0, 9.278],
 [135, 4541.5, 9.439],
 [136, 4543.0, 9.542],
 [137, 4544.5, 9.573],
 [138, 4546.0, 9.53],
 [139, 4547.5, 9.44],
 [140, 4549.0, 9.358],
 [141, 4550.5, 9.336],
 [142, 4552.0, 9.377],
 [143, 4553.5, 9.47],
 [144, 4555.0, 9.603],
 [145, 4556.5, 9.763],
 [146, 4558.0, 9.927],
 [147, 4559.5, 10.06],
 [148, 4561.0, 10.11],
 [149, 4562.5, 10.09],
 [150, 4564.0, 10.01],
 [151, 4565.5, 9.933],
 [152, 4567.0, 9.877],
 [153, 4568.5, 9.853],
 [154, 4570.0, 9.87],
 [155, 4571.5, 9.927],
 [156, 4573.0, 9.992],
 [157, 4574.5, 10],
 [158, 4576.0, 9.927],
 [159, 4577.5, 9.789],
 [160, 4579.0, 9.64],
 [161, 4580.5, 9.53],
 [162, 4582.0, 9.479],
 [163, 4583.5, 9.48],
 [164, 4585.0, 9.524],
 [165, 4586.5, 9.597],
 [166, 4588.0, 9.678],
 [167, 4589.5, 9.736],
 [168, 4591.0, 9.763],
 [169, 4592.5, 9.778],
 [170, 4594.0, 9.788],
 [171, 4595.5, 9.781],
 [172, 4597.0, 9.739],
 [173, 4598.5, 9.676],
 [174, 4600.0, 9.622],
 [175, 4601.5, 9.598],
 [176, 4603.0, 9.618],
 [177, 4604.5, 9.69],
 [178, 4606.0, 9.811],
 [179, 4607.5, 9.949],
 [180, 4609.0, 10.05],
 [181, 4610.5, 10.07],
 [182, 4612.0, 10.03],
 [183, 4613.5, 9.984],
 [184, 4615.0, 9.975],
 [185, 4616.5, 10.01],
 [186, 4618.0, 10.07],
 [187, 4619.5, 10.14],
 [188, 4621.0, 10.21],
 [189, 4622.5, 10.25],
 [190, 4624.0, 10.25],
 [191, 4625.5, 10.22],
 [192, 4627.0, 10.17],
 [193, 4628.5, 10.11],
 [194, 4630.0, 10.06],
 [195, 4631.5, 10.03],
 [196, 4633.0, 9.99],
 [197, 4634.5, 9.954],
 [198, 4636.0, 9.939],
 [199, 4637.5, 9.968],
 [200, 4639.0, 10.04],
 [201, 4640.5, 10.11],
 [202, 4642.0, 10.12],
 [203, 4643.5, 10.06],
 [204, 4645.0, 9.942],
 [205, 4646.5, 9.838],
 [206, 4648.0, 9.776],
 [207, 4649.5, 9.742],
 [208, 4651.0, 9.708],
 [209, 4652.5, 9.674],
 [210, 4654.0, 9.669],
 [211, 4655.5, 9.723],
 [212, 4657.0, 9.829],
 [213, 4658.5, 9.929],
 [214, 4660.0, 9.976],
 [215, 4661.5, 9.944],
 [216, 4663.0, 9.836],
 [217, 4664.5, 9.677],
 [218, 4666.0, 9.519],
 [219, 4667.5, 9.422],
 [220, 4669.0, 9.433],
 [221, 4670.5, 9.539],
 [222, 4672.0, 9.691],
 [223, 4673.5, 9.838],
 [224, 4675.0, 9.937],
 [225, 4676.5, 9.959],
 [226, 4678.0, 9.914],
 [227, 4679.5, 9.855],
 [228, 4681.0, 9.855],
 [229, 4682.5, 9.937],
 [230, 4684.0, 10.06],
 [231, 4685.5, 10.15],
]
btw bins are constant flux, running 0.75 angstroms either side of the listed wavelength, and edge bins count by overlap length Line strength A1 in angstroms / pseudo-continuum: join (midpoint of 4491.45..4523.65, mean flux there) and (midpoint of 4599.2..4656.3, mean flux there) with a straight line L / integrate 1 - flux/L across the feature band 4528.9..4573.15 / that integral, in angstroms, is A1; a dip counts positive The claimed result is 1.5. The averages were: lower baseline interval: 9.71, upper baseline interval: 9.95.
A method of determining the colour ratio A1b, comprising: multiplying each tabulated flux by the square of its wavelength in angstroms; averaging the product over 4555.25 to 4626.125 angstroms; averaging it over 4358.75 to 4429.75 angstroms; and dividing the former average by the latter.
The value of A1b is 1.32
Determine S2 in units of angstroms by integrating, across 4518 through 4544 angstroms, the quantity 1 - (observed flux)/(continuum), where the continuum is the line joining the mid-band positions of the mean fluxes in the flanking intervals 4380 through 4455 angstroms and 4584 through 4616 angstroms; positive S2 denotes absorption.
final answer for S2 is 0.6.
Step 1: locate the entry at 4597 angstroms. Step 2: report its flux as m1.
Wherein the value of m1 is 9.739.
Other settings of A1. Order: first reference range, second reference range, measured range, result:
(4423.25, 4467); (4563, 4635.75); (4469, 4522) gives -3.06 angstroms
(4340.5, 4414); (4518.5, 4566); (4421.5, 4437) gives -1.03 angstroms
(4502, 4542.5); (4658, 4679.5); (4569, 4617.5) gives -1.16 angstroms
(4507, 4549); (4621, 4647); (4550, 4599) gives -0.61 angstroms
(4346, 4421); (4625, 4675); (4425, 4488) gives -2.45 angstroms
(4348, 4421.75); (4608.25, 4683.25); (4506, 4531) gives -1.37 angstroms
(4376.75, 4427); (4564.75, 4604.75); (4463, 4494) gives -1.56 angstroms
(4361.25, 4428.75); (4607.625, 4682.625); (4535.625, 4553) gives -0.26 angstroms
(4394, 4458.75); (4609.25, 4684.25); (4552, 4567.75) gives -0.85 angstroms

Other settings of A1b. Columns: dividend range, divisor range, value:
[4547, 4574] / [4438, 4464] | 1.21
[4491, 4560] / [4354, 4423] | 1.24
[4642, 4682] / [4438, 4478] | 1.23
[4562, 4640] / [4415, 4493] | 1.19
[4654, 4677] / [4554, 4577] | 1.03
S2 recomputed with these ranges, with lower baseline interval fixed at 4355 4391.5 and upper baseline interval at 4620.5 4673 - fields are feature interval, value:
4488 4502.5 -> -1.0 angstroms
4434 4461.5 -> -0.3 angstroms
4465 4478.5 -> -0.7 angstroms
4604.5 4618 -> -0.5 angstroms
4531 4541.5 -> 0.3 angstroms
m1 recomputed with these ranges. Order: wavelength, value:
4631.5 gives 10.03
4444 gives 8.977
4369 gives 8.271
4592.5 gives 9.778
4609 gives 10.05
